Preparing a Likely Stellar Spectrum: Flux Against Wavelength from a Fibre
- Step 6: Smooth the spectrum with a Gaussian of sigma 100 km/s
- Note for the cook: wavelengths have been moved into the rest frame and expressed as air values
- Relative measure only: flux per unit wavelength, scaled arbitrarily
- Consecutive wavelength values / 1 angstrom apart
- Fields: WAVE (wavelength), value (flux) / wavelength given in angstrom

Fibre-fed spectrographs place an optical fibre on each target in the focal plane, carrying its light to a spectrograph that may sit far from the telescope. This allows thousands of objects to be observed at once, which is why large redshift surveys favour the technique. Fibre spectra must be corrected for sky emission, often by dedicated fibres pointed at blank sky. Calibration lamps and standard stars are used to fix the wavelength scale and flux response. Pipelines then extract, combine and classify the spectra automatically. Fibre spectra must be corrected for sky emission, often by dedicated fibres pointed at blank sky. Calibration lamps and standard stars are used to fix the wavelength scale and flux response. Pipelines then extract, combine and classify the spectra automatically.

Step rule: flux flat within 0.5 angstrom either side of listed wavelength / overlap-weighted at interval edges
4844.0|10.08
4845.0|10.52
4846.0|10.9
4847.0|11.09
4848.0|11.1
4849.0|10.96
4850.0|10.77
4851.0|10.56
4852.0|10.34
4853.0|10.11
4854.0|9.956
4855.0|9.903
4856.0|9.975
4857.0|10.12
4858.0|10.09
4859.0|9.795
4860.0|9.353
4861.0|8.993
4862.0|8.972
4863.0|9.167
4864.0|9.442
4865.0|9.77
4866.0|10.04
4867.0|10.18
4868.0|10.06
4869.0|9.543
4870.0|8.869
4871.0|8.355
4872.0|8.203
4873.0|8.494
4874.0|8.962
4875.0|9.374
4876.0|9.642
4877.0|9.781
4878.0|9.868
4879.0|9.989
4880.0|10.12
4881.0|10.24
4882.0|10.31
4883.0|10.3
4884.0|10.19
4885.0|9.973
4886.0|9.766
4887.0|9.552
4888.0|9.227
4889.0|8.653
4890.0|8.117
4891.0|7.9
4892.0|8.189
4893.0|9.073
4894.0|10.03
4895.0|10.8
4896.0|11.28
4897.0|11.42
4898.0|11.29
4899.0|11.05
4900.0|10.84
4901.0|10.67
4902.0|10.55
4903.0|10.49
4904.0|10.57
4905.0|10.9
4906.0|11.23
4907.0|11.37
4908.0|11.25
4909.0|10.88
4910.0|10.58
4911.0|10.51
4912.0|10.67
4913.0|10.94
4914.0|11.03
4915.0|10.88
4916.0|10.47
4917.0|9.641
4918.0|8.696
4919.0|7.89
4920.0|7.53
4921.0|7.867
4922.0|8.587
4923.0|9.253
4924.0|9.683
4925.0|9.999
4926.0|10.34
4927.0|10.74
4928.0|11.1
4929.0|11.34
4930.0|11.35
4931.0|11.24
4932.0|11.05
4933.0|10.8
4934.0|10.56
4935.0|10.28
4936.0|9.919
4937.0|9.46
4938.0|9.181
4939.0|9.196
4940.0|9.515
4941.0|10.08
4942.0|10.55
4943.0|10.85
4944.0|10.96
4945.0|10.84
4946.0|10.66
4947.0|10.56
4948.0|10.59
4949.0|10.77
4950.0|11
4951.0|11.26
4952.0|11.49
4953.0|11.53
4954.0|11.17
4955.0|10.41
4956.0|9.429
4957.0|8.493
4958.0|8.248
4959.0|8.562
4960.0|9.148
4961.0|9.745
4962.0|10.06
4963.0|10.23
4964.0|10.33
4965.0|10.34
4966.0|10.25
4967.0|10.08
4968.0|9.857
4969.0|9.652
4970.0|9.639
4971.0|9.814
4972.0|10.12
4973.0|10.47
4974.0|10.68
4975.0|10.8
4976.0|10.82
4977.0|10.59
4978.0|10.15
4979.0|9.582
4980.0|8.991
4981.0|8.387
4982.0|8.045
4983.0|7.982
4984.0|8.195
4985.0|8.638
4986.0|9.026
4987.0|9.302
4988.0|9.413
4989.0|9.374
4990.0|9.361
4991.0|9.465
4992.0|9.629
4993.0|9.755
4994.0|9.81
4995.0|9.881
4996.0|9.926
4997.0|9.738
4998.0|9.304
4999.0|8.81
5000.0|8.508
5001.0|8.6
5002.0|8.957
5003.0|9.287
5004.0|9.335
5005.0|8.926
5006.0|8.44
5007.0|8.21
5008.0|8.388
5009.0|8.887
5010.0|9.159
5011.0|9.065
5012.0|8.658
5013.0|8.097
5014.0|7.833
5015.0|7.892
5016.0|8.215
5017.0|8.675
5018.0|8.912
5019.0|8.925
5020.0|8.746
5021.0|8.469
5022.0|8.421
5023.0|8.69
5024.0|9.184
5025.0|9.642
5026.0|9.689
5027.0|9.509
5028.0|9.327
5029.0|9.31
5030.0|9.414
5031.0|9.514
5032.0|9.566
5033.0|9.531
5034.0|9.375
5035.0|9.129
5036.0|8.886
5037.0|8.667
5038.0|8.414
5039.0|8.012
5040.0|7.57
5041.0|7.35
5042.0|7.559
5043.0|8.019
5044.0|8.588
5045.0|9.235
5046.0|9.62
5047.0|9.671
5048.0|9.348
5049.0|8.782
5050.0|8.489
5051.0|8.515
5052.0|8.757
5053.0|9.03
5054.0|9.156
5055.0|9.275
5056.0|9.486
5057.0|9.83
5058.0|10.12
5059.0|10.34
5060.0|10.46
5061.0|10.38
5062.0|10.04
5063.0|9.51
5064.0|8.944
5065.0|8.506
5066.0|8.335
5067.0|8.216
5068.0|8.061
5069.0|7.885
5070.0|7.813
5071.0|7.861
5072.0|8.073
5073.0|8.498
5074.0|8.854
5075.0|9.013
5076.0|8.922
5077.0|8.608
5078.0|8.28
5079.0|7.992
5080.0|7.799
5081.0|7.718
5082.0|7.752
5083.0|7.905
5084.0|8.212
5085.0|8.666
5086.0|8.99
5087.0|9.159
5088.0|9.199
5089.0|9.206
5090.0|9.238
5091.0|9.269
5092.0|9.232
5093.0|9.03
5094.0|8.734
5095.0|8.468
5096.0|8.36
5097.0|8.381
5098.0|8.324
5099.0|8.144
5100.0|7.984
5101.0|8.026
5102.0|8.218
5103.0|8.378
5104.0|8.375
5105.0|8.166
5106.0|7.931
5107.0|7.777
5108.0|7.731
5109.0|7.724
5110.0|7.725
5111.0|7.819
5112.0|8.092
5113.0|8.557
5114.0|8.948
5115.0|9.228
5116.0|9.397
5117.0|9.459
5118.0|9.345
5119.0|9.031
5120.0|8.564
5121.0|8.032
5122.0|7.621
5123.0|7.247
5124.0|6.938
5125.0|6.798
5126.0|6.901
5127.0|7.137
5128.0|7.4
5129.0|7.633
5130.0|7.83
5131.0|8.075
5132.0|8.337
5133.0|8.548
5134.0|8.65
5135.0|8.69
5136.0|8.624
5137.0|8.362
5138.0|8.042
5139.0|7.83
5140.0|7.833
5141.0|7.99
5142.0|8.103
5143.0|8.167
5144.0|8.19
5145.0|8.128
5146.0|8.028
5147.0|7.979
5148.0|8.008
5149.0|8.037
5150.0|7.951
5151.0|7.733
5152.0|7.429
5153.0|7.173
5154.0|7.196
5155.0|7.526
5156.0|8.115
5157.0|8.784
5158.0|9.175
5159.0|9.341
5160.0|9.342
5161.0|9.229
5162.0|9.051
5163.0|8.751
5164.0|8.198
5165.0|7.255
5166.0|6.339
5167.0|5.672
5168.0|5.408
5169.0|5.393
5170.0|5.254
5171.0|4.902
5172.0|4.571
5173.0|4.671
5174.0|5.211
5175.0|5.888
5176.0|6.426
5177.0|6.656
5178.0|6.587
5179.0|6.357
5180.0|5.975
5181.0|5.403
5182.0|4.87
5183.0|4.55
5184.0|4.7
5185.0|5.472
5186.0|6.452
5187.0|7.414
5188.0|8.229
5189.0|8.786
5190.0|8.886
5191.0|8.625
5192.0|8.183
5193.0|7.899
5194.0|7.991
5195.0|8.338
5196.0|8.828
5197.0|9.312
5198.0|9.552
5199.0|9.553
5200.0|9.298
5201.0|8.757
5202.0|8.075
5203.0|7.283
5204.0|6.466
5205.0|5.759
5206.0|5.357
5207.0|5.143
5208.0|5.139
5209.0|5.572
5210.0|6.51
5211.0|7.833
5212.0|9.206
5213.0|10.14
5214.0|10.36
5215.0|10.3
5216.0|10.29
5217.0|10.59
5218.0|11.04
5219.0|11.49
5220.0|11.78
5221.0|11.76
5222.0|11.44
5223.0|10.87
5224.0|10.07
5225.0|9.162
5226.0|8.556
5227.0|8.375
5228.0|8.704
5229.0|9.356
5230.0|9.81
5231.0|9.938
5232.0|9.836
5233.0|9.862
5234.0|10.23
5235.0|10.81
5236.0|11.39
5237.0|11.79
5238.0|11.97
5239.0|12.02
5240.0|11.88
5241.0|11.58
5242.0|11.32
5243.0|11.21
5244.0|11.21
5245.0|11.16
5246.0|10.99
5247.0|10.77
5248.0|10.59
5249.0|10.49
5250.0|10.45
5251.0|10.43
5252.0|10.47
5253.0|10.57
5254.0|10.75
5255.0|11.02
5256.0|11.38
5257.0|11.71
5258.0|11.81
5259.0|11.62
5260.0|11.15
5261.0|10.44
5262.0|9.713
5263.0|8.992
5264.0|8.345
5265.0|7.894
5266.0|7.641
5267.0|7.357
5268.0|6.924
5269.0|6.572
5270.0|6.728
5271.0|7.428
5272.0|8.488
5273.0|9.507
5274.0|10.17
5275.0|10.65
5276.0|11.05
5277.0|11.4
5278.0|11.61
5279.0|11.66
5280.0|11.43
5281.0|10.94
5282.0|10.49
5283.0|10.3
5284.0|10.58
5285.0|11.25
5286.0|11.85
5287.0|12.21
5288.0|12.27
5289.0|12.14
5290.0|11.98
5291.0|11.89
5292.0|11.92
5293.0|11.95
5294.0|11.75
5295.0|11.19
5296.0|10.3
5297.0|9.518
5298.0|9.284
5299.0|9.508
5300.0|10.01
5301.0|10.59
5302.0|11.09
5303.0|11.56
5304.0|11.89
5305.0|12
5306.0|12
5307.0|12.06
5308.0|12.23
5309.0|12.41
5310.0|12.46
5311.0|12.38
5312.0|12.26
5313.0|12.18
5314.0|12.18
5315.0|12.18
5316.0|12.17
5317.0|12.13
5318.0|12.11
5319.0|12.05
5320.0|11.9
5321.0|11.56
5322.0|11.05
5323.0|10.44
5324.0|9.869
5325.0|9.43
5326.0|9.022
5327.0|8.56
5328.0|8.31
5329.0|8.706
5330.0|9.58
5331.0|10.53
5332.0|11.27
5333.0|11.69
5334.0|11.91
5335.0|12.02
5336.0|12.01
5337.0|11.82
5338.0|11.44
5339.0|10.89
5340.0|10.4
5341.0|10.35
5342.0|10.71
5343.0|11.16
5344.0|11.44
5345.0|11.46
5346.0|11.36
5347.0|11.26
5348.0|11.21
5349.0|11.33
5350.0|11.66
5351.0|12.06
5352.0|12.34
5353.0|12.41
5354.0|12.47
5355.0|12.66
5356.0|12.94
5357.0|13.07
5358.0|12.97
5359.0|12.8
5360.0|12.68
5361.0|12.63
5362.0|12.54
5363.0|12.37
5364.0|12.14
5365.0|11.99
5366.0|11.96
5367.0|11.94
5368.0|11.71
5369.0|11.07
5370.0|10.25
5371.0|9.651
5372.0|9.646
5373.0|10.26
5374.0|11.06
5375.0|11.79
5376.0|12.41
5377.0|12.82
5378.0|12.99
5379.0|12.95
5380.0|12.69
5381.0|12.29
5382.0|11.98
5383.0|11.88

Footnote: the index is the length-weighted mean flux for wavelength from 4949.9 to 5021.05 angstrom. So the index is 9.4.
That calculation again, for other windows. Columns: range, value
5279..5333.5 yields 11.2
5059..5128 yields 8.44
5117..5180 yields 7.55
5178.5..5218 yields 7.67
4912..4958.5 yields 10.2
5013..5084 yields 8.79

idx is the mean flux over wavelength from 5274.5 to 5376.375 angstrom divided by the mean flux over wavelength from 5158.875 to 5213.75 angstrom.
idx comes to 1.6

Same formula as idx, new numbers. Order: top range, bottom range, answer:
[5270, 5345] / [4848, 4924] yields 1.12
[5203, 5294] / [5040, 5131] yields 1.18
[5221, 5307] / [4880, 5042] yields 1.09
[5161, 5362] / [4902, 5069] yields 1.03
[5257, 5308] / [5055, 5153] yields 1.24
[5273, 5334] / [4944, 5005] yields 1.14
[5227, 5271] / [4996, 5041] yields 1.15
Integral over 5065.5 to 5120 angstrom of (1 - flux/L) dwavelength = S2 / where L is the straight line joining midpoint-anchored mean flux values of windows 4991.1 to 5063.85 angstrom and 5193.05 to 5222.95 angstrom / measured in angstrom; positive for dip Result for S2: 2.96 angstrom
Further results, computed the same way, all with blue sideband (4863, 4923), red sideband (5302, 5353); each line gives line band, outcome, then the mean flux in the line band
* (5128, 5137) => 2.0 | 8.25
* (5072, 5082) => 2.0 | 8.36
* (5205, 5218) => 3.4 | 8.06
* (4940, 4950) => -0.6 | 10.6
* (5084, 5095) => 1.6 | 9.01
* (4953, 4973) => 0.5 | 9.83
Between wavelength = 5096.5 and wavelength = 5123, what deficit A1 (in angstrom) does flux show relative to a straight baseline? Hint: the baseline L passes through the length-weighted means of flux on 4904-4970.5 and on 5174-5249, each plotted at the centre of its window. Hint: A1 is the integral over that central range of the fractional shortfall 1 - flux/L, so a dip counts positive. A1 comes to 2.86 angstrom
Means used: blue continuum 10.2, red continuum 8.82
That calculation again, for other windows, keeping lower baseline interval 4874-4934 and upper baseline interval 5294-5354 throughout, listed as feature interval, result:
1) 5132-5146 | 3.23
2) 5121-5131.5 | 3.23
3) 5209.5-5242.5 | 1.88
